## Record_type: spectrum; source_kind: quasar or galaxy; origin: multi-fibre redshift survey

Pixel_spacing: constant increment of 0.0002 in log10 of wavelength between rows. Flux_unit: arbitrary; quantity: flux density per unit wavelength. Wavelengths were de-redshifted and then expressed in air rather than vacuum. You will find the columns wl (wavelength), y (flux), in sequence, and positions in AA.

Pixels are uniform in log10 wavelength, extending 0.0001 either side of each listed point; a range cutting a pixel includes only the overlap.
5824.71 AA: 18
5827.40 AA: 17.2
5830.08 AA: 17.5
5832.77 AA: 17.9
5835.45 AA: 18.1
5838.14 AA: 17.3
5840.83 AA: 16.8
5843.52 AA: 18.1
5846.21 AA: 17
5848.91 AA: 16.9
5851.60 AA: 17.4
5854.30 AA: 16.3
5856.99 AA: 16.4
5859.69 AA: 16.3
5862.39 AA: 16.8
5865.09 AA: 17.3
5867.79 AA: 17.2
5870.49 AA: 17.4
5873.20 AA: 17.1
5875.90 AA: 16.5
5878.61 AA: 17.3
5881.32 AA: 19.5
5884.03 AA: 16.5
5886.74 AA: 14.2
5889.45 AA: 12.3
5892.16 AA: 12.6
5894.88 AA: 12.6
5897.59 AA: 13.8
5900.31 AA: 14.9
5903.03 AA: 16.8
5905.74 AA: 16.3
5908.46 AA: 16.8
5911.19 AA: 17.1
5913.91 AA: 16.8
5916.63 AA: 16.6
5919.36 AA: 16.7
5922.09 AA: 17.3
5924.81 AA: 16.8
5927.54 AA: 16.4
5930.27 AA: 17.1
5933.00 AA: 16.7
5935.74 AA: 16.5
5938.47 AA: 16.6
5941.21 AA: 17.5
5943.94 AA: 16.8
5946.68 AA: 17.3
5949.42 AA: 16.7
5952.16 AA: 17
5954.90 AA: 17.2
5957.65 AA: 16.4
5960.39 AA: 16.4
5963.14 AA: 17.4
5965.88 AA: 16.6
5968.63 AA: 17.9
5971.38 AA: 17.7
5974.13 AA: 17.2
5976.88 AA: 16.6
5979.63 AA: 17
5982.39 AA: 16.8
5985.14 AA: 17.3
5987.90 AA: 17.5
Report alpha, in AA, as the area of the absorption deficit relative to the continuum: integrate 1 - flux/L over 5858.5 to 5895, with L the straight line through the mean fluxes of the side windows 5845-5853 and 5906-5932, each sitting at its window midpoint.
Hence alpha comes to 1.9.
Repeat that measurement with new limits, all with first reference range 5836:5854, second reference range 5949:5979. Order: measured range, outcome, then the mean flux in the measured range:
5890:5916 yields 2.9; 15.2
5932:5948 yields 0.1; 16.9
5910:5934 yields 0.4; 16.8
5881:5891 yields 1.2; 15.2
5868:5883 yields -0.3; 17.5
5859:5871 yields 0.1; 17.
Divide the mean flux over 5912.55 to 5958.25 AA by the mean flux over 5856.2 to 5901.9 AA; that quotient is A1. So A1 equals 1.07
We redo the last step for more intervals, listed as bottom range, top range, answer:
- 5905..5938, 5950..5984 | 1.02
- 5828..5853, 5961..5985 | 0.98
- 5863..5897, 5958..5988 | 1.08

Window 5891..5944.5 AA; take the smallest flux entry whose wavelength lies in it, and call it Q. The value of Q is 12.6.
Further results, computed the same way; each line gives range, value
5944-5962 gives 16.4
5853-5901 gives 12.3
